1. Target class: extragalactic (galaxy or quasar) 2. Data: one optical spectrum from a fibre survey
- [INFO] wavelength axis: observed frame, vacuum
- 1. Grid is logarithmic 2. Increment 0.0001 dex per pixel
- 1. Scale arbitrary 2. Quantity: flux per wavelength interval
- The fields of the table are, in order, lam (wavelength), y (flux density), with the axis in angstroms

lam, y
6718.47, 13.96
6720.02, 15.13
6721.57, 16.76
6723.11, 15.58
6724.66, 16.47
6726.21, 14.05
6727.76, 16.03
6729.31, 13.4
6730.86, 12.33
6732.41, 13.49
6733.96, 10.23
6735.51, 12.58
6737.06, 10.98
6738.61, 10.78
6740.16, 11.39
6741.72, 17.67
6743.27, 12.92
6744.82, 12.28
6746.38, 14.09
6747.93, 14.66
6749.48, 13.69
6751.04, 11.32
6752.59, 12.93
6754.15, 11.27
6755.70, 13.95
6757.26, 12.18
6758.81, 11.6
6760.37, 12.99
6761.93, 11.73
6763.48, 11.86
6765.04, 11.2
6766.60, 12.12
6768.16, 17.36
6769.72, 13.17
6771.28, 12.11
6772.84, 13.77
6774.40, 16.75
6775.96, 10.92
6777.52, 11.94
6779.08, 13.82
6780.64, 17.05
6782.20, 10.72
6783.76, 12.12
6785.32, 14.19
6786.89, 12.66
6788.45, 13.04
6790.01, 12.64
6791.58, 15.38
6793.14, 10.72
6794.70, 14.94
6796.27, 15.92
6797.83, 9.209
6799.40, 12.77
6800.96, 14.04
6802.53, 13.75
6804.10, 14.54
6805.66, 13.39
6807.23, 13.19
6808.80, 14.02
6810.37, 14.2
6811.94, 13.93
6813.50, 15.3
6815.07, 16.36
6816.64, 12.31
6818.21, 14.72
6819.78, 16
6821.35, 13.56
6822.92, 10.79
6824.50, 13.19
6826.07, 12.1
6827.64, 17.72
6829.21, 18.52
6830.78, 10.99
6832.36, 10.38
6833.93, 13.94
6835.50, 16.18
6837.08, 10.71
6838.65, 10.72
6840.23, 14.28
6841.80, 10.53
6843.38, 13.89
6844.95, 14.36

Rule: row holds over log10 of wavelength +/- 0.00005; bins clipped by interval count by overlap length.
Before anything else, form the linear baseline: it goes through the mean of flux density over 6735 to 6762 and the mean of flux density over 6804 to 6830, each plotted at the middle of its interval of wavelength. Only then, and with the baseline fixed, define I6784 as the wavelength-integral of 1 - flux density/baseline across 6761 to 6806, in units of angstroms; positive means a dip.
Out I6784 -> 1.1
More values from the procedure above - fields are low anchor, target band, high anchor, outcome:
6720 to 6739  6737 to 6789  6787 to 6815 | 2.50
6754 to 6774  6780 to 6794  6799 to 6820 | 0.37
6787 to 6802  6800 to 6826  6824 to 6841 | -1.07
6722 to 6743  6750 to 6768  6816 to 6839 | 1.60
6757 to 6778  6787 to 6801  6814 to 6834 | 0.25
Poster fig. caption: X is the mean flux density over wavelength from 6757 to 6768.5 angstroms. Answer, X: 12.5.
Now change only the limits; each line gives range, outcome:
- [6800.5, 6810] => 13.8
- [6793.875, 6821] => 14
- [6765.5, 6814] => 13.5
